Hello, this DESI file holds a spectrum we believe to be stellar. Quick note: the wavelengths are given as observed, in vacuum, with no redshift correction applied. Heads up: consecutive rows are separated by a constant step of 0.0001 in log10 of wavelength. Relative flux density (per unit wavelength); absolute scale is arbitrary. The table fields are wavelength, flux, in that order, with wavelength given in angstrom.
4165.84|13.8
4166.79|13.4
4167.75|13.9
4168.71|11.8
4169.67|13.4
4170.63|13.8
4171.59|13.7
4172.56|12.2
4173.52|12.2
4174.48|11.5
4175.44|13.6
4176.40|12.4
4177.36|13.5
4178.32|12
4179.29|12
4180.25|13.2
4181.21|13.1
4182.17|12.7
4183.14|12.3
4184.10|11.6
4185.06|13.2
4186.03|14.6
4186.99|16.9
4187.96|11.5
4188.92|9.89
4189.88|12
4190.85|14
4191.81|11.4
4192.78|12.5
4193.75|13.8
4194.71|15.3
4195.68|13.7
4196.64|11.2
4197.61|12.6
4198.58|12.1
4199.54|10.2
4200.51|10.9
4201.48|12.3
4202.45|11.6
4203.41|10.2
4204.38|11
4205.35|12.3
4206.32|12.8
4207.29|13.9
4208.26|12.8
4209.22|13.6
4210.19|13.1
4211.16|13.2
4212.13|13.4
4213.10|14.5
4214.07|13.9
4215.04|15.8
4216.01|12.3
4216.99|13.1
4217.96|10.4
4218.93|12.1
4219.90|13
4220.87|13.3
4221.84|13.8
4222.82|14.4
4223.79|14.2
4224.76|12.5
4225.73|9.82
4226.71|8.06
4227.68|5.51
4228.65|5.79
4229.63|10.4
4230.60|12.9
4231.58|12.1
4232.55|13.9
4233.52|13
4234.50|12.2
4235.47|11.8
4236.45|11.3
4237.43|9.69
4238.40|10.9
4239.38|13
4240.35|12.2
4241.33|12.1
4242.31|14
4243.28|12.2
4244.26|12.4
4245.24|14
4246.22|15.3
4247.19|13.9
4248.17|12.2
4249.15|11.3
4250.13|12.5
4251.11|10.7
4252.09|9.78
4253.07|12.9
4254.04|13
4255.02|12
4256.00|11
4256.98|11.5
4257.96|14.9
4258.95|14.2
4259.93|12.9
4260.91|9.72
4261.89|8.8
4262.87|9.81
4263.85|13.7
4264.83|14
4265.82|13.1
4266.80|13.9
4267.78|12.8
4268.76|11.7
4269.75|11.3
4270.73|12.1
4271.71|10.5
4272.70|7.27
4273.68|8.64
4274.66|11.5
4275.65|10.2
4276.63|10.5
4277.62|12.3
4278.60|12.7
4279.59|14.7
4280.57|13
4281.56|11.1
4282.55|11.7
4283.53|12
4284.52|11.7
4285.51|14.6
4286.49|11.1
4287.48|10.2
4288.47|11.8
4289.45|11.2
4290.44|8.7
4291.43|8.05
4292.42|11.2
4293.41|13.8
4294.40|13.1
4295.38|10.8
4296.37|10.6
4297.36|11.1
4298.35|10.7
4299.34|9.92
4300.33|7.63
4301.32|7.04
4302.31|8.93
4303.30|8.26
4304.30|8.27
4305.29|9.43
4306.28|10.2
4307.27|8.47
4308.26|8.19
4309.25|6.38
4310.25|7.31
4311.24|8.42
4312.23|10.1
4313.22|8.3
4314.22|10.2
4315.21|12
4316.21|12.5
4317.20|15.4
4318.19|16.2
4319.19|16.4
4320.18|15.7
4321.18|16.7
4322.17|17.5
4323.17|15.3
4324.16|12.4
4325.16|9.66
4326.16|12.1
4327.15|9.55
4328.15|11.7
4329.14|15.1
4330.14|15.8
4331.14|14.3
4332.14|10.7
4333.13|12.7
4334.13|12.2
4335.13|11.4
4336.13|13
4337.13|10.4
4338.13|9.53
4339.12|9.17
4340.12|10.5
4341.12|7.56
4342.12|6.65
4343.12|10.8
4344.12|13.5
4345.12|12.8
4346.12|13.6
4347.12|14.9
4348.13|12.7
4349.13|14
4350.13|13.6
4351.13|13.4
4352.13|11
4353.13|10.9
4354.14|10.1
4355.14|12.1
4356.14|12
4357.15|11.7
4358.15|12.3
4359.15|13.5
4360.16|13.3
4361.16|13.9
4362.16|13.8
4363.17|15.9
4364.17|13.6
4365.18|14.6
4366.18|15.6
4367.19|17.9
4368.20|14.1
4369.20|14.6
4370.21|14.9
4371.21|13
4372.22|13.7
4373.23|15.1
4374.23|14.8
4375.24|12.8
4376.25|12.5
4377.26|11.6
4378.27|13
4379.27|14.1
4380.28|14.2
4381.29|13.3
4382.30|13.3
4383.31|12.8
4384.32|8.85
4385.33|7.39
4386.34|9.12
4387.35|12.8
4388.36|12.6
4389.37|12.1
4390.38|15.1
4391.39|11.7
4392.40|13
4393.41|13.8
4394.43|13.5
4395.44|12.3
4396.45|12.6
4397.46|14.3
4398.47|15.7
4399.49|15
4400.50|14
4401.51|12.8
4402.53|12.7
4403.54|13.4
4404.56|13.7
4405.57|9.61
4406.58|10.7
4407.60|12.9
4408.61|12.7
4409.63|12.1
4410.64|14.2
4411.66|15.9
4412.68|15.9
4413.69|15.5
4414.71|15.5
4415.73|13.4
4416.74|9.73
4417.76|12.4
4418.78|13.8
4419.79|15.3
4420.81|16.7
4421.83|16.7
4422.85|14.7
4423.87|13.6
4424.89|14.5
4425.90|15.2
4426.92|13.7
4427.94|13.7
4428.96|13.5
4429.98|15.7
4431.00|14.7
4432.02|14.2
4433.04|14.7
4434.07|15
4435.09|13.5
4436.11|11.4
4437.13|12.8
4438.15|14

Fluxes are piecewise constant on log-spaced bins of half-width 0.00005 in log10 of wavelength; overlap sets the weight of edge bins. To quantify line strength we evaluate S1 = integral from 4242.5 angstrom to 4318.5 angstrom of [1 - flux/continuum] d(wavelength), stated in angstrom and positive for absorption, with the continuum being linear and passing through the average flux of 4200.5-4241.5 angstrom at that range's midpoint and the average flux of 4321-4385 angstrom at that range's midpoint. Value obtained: 7.1 angstrom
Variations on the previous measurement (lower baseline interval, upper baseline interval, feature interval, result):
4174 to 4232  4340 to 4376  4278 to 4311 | 6.10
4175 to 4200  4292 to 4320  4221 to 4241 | 0.82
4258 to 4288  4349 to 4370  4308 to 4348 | 2.76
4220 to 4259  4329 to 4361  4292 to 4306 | 2.29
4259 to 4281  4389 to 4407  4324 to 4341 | 0.96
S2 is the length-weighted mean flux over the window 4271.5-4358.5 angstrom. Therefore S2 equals 11.4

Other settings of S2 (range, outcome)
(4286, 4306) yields 10.1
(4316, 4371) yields 13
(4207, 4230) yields 12.2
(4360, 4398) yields 13.3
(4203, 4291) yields 12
